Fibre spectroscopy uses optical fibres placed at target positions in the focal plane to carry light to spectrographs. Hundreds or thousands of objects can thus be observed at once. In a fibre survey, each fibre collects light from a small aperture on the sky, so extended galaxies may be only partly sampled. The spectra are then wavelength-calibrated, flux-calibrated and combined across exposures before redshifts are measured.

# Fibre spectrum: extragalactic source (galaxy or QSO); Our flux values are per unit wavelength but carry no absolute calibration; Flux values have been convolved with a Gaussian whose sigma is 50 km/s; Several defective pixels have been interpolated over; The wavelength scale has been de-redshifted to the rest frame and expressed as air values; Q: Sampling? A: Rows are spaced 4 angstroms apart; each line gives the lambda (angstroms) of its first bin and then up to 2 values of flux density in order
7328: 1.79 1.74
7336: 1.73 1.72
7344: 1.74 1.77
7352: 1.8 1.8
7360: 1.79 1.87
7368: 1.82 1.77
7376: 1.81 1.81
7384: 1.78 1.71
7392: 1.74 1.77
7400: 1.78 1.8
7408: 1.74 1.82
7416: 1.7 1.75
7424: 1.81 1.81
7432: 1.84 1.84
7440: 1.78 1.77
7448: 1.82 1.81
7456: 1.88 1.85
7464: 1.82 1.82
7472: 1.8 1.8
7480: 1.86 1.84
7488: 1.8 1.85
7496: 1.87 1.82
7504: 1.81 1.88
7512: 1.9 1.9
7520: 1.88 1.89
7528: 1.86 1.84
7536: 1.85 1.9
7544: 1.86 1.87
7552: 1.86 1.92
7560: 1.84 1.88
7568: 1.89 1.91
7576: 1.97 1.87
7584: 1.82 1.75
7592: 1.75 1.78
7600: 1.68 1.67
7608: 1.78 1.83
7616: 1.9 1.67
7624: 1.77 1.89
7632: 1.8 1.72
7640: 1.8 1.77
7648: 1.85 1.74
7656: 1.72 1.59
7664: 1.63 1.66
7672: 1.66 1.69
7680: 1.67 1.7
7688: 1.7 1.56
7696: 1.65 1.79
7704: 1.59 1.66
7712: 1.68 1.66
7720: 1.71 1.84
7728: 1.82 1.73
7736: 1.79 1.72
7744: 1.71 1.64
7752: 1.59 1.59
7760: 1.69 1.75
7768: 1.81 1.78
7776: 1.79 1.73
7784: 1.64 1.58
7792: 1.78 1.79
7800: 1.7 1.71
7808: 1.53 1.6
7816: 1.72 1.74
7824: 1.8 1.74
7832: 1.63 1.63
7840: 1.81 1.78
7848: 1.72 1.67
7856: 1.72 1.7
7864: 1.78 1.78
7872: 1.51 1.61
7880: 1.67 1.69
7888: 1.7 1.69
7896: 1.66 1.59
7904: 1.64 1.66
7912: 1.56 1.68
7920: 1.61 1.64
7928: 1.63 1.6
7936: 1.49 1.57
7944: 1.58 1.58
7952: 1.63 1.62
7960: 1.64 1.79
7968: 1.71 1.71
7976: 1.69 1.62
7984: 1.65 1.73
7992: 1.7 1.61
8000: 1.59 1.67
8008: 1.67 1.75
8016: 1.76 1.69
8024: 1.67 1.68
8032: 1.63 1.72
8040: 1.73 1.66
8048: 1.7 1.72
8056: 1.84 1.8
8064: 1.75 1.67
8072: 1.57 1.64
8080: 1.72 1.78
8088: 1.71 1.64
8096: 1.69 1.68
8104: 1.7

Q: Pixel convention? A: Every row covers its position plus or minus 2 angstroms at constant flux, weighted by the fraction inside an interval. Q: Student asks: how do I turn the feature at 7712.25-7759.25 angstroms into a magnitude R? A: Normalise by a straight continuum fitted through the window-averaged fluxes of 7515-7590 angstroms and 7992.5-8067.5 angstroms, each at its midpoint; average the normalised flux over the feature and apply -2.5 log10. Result 0.06 mag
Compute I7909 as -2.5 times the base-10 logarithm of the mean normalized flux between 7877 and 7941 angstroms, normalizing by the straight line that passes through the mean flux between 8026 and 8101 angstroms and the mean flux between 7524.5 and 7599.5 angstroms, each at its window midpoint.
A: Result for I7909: 0.076 mag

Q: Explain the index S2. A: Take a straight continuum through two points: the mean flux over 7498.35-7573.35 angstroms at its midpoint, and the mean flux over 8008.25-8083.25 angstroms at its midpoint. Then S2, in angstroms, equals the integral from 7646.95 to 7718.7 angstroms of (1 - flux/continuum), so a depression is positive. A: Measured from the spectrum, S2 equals 5.8 angstroms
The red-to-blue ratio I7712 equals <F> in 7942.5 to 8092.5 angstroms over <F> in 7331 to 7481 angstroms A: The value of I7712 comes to 0.94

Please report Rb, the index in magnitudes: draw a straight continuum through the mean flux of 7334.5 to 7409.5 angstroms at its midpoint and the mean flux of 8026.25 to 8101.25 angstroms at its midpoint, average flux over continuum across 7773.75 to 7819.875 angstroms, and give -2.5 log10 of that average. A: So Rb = 0.03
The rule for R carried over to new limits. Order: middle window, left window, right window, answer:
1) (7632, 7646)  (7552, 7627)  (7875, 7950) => 0.01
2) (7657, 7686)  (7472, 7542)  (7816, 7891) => 0.08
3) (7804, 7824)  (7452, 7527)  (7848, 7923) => 0.02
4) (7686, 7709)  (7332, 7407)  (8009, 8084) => 0.05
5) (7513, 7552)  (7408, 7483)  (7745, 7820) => -0.06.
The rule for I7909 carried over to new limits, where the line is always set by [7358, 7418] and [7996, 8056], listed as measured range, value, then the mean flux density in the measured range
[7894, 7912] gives 0.052 mag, 1.63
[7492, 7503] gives -0.047 mag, 1.84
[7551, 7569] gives -0.073 mag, 1.88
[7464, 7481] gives -0.030 mag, 1.82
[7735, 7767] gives 0.028 mag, 1.69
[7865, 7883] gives 0.038 mag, 1.65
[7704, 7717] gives 0.051 mag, 1.66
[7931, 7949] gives 0.095 mag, 1.56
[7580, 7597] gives -0.020 mag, 1.79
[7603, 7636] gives -0.025 mag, 1.79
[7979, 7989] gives 0.021 mag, 1.66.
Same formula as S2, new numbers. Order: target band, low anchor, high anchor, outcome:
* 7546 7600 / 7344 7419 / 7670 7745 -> -3.5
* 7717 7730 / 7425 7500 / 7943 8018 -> -0.2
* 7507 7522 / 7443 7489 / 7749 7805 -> -0.7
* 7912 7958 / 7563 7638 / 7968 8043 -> 2.8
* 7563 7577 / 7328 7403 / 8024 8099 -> -1.3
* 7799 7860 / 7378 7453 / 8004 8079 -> 1.0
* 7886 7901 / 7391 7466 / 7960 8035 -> 0.4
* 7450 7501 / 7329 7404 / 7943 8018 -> -2.2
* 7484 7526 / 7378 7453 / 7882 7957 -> -2.5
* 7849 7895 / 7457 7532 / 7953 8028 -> 1.0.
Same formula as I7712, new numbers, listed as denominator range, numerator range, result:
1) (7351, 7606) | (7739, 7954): 0.92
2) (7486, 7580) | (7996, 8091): 0.91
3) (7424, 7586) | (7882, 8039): 0.89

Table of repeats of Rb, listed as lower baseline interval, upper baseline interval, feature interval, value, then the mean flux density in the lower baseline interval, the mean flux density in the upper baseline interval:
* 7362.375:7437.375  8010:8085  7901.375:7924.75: 0.061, 1.79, 1.71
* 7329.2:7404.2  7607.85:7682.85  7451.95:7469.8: -0.045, 1.78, 1.74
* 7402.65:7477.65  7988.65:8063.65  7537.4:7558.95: -0.056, 1.8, 1.7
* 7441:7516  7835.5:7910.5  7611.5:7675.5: 0.016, 1.83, 1.68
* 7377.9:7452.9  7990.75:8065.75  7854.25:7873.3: 0.012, 1.78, 1.7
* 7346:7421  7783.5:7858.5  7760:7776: -0.037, 1.78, 1.7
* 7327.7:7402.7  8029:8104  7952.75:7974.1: 0.015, 1.78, 1.7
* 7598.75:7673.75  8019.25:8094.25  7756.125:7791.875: 0.008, 1.74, 1.7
